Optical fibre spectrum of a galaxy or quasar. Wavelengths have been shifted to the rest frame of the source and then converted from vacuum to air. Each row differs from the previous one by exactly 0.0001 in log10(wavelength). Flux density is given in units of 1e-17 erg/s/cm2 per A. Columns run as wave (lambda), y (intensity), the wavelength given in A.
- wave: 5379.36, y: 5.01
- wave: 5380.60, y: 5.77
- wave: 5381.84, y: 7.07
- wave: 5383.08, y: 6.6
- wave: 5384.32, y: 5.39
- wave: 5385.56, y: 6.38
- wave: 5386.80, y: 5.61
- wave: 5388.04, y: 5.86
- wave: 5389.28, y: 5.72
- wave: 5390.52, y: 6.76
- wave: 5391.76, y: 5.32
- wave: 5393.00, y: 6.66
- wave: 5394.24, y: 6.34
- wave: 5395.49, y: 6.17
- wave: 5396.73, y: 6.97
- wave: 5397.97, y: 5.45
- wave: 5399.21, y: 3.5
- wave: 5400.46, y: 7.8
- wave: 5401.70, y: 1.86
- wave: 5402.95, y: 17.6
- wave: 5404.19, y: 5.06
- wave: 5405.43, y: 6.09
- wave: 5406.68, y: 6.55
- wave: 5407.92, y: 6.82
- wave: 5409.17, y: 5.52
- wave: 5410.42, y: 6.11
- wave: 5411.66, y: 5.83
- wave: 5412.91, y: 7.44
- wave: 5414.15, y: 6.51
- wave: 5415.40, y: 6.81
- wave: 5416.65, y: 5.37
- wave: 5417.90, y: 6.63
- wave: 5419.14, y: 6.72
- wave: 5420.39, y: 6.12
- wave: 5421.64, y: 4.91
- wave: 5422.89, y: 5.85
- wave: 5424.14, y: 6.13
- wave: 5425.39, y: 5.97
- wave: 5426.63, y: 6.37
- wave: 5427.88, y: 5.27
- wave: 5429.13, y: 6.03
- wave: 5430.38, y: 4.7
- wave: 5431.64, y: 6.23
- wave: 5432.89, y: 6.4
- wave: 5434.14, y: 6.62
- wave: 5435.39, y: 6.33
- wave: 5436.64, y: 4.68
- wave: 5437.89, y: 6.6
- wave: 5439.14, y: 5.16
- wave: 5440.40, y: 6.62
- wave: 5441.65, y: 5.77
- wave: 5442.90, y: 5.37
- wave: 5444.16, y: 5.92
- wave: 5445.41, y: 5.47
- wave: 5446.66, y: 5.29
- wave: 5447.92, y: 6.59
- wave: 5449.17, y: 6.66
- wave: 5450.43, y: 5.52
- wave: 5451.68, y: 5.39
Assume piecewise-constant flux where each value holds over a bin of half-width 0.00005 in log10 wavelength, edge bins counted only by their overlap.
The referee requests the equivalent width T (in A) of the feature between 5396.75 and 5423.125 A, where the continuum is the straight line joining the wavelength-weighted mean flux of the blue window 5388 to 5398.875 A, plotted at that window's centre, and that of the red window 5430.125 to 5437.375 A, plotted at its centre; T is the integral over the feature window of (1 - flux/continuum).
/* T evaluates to -1.8 A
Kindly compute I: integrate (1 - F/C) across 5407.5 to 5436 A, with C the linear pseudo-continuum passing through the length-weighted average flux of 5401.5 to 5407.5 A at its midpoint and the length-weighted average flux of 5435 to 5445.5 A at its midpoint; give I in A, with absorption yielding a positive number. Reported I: 2.9 A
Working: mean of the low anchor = 7.81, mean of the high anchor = 5.77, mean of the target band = 6.11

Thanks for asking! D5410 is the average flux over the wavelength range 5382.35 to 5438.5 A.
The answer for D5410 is 6.22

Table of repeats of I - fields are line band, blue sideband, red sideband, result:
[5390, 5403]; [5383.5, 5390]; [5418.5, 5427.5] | -0.9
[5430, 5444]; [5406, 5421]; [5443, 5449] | 0.2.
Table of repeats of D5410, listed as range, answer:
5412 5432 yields 6.06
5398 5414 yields 6.63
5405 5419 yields 6.35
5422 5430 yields 5.87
